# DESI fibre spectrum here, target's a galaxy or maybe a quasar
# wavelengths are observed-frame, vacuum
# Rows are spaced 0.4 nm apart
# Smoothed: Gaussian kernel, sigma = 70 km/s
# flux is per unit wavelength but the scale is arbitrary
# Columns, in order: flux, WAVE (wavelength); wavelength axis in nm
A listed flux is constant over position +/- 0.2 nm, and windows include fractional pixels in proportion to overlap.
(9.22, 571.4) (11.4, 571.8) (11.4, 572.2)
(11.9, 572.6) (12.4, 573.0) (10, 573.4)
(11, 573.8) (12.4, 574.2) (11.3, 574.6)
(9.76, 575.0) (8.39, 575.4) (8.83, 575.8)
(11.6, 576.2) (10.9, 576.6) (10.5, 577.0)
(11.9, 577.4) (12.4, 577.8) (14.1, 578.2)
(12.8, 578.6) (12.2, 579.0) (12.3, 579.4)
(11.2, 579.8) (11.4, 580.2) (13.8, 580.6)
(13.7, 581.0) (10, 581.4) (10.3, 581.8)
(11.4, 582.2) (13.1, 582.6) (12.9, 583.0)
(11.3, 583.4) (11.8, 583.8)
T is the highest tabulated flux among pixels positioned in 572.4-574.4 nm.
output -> 12.4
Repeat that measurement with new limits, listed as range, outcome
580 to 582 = 13.8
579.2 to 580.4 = 12.3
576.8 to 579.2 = 14.1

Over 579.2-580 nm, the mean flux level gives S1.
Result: 11.7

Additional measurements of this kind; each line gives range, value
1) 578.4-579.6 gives 12.4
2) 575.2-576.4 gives 9.61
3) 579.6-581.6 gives 12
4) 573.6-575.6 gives 10.6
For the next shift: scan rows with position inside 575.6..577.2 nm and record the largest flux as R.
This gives 11.6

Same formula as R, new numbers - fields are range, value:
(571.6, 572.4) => 11.4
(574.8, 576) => 9.76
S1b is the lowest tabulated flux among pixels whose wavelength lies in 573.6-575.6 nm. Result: 8.39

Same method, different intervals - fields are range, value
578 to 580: 11.2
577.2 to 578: 11.9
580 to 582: 10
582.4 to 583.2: 12.9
